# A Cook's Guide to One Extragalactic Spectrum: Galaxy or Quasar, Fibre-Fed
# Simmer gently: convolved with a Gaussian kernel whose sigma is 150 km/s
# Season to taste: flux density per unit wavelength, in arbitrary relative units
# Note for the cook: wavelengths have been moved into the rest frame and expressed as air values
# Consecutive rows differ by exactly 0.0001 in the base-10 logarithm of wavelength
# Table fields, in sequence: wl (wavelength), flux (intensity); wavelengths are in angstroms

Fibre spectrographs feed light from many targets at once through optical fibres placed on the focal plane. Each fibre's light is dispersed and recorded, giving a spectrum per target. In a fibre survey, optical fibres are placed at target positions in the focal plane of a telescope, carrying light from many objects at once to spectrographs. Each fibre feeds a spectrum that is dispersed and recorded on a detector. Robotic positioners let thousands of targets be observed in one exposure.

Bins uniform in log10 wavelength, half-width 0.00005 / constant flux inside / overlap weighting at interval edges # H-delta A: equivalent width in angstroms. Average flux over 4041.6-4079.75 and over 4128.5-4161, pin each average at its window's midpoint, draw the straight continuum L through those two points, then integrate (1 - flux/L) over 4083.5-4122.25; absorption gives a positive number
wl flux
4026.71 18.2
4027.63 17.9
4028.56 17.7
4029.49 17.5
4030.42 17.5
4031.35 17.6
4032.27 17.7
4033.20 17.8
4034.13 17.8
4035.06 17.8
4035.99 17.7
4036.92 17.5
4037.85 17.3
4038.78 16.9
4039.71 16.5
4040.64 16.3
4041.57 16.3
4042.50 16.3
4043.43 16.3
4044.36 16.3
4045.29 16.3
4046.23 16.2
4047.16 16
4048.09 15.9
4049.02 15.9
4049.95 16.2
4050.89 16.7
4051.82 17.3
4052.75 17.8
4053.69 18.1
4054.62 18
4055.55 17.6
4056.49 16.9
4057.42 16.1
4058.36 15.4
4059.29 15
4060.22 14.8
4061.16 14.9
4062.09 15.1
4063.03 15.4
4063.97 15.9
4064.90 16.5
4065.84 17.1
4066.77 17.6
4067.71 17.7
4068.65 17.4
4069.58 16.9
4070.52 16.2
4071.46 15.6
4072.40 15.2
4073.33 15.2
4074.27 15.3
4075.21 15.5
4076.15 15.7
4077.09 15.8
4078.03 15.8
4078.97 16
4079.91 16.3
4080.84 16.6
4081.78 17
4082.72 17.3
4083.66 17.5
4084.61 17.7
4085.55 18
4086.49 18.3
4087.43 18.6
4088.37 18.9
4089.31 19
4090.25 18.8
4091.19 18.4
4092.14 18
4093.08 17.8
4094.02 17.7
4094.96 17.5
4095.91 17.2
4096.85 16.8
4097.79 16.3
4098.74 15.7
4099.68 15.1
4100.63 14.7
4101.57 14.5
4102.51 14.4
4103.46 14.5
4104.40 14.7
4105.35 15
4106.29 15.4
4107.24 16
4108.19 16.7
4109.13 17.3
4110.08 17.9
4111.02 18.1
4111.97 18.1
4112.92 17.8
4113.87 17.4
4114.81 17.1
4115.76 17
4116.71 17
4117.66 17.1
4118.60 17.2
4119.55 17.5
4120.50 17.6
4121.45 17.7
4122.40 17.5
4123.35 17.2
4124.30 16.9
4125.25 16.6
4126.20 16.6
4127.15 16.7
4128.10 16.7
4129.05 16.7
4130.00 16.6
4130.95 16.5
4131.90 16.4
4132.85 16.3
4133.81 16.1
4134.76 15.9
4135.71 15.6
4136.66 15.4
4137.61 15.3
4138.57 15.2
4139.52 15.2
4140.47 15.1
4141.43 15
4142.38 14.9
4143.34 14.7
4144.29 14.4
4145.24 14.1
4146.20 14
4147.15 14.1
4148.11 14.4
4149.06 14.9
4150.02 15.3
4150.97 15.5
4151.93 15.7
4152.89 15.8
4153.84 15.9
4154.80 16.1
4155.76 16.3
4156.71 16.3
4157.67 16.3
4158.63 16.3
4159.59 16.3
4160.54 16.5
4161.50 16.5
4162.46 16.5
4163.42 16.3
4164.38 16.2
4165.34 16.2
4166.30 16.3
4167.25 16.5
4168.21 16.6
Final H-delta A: -2.7 angstroms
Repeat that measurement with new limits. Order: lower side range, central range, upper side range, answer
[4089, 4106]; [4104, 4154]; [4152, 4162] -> 0.5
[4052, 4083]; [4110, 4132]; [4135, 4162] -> -2.0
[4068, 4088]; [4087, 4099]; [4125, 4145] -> -1.0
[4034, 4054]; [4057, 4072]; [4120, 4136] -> 0.6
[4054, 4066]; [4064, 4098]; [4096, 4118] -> -1.8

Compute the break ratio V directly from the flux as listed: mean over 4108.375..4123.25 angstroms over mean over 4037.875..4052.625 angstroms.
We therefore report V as 1.06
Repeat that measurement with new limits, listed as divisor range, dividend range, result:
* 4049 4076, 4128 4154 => 0.94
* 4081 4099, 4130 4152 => 0.86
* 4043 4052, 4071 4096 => 1.05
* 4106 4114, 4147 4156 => 0.90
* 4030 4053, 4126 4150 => 0.92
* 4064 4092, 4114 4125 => 1.02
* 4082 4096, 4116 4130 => 0.95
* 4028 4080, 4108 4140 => 1.02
